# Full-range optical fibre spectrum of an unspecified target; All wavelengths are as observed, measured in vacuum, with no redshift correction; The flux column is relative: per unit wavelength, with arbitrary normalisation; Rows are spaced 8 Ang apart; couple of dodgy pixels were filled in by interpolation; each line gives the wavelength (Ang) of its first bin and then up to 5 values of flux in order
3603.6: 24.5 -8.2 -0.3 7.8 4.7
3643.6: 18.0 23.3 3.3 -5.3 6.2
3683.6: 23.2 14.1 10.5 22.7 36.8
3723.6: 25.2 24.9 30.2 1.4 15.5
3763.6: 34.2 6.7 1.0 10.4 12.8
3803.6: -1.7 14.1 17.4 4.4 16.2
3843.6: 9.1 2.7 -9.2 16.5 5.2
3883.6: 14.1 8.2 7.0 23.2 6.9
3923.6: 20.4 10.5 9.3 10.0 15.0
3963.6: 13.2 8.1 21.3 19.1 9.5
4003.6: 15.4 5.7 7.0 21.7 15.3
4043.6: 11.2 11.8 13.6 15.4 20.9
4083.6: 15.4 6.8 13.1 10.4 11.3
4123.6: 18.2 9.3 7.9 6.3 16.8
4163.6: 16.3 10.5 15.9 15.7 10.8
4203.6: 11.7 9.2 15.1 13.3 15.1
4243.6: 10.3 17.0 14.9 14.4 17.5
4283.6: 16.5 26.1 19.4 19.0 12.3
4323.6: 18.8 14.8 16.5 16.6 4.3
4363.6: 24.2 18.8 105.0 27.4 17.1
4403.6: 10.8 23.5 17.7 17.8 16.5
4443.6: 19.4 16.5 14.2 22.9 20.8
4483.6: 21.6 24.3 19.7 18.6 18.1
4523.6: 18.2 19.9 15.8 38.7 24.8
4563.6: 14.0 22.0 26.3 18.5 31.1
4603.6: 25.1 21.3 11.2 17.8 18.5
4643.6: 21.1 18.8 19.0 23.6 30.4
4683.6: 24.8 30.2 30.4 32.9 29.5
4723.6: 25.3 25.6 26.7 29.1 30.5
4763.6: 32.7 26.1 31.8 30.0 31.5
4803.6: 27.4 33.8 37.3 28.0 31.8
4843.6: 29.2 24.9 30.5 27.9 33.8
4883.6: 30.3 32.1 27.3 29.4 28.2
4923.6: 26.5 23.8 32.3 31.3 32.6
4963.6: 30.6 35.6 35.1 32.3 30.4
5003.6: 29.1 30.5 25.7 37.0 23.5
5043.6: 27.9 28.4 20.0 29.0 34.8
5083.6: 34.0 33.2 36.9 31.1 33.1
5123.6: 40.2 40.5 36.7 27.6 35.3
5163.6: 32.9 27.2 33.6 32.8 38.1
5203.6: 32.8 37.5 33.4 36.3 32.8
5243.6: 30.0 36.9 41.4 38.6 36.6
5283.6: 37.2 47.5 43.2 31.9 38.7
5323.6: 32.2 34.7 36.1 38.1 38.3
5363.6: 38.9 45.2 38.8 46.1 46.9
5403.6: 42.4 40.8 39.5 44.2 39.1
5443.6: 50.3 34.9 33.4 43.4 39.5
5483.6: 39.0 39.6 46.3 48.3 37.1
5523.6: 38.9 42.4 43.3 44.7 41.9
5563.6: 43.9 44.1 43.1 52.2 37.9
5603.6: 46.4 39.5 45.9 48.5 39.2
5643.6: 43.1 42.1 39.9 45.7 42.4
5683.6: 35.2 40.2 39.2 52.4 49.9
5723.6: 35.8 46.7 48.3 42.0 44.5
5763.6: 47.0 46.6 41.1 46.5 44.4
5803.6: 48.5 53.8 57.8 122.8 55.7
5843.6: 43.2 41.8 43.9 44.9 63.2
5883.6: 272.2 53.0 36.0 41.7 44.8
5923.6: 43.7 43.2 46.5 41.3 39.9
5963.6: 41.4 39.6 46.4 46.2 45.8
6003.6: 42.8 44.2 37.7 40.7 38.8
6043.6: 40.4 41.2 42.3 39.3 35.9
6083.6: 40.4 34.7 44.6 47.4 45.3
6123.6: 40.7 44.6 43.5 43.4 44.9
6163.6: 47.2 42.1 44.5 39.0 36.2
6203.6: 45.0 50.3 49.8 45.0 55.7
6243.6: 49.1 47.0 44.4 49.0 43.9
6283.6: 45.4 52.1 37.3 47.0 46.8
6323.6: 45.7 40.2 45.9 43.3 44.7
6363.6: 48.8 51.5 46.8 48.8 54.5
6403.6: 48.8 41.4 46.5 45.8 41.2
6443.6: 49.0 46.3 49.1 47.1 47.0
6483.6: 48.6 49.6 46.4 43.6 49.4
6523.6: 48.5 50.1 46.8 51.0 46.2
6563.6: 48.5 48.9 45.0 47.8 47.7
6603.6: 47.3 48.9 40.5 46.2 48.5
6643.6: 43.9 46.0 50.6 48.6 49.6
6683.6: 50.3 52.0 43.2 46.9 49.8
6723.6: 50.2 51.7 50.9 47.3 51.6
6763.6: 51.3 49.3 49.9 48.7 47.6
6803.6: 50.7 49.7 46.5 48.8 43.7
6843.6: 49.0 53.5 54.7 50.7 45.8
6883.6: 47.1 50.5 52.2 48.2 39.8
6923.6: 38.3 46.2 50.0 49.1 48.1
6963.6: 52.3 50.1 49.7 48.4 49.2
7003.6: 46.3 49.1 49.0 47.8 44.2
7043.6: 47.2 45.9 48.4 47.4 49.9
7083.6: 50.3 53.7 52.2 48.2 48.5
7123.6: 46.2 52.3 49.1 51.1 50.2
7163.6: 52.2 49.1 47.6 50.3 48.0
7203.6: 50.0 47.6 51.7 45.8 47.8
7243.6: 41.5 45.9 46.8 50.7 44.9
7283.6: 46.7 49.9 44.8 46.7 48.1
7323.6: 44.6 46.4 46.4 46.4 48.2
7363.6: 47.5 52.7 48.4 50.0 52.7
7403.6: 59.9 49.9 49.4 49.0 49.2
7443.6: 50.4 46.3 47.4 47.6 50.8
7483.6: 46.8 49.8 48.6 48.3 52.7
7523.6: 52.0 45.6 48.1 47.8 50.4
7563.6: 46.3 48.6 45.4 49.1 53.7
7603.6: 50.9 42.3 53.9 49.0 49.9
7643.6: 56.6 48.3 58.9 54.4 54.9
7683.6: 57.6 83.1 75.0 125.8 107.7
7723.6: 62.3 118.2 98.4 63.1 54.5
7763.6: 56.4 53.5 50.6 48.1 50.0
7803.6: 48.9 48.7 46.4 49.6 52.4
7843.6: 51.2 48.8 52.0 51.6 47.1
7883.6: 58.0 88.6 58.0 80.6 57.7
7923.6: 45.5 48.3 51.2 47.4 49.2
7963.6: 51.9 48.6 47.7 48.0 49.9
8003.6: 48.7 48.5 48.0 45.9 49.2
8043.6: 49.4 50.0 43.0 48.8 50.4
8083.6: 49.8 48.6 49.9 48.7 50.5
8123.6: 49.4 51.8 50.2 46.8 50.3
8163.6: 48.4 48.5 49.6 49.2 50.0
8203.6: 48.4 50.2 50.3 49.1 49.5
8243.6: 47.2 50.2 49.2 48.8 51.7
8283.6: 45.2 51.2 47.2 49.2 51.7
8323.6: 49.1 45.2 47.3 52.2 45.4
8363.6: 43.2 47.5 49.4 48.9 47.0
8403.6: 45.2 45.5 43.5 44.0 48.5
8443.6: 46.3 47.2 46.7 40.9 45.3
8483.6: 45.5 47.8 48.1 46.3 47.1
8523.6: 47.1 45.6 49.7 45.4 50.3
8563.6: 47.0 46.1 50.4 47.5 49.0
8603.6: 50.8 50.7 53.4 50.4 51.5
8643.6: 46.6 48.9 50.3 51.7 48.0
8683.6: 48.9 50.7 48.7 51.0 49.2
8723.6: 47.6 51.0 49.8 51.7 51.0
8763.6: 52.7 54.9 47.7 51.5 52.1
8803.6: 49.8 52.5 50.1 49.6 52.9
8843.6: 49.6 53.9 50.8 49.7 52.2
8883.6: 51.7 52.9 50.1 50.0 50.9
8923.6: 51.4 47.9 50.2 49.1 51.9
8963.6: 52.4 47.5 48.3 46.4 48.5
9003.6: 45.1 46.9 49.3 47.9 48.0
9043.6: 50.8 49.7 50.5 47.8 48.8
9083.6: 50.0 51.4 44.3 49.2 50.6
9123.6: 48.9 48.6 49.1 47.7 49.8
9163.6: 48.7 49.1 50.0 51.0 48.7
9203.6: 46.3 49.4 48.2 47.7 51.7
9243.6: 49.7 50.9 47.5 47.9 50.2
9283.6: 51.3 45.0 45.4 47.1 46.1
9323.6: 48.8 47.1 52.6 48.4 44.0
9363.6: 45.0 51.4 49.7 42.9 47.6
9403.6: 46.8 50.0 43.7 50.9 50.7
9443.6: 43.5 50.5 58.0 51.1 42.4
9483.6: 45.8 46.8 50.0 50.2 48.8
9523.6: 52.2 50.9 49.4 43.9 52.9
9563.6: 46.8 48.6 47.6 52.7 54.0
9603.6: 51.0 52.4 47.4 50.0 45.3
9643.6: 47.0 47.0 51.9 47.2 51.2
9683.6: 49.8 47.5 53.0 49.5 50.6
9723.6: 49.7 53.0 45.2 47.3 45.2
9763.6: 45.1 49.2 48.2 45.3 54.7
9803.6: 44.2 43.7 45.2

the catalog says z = 0.175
